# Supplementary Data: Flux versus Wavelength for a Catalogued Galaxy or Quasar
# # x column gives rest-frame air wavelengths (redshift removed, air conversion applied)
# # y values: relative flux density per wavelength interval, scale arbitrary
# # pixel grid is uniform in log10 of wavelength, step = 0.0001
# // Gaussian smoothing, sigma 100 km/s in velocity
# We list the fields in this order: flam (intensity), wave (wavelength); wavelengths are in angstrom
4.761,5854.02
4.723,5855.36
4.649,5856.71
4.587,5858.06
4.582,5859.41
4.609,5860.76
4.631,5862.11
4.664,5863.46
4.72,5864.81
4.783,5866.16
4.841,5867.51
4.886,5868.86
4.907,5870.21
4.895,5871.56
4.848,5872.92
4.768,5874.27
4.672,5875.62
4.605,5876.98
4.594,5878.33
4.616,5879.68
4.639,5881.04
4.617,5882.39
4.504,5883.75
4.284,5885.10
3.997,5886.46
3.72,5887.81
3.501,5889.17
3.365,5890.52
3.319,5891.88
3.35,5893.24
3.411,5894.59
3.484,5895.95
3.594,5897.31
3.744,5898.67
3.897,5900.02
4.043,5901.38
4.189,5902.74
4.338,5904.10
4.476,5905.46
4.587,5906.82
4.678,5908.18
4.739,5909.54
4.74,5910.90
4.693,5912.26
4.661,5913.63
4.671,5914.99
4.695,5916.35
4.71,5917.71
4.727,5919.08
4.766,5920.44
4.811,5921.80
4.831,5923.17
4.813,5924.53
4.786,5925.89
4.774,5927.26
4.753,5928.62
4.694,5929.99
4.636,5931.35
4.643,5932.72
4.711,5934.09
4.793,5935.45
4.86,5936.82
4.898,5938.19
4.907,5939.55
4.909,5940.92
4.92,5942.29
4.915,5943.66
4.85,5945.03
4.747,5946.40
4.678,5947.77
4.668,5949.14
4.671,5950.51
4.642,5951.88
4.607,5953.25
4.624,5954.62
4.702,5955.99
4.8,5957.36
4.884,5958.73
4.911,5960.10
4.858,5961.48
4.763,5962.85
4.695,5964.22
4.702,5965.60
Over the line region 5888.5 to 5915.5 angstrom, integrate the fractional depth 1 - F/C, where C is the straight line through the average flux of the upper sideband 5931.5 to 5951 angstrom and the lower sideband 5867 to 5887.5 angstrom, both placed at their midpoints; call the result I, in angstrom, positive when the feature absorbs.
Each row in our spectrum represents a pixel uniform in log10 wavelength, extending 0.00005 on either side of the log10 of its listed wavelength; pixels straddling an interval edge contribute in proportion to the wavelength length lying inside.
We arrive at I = 3.6 angstrom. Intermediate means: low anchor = 4.63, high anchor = 4.79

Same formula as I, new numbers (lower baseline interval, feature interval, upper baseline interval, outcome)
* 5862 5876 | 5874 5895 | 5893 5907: 1.20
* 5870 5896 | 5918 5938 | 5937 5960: -0.68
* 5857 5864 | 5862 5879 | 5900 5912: -0.68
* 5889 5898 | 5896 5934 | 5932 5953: -4.83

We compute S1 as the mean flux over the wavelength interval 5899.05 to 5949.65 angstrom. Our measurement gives 4.68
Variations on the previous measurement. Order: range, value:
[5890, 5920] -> 4.2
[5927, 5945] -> 4.8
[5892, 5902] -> 3.63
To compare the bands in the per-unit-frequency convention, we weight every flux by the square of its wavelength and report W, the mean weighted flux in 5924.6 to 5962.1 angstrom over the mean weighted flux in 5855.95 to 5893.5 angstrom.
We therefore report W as 1.10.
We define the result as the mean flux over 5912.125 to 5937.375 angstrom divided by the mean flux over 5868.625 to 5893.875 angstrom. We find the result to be 1.10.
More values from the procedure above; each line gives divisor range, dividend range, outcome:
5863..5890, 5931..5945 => 1.06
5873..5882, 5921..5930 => 1.03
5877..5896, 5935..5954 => 1.20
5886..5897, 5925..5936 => 1.35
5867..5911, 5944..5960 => 1.11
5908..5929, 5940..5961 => 1.01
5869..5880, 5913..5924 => 1.00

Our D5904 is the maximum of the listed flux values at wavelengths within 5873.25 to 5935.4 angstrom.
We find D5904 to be 4.831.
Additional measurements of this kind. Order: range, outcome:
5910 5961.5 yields 4.92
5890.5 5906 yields 4.476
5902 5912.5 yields 4.74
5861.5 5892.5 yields 4.907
